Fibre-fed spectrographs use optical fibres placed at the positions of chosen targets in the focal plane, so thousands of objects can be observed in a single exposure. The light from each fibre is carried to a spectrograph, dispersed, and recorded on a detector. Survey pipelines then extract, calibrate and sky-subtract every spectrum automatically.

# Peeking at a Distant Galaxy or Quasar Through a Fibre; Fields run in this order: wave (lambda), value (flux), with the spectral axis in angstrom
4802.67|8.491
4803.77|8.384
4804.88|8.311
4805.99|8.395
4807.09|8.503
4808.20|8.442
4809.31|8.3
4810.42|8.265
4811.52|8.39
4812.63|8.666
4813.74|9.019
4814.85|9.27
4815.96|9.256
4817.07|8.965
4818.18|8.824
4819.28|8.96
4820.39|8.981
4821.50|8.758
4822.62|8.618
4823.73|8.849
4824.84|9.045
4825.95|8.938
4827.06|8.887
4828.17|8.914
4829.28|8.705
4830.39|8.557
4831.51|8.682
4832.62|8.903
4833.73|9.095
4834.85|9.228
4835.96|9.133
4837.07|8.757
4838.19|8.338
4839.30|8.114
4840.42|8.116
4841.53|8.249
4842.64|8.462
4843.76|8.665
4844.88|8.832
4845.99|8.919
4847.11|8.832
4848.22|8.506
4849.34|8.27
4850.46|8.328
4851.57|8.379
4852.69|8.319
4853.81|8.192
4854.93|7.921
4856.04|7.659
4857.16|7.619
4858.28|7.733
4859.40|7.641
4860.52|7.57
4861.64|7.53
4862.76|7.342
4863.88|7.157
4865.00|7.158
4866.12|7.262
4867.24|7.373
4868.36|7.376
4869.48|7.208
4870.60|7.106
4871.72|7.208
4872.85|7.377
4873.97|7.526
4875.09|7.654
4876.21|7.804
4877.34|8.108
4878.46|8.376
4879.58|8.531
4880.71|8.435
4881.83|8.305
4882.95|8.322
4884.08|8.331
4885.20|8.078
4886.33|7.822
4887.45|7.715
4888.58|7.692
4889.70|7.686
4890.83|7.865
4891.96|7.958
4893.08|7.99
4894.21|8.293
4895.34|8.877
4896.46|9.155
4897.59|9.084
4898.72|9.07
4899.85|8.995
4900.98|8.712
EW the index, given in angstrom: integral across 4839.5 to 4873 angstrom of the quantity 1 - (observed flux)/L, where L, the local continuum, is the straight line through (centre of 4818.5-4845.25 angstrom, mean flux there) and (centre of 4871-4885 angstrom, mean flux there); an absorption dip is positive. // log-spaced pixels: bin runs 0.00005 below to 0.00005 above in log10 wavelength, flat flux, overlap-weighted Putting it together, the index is 1.9 angstrom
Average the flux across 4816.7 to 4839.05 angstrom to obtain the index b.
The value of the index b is 8.85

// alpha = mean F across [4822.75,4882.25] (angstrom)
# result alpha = 8.18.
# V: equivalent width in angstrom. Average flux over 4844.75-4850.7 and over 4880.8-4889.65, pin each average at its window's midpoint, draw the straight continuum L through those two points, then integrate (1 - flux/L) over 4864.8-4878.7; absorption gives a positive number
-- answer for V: 1.3 angstrom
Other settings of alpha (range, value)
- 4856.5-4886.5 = 7.7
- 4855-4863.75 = 7.58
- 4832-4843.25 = 8.64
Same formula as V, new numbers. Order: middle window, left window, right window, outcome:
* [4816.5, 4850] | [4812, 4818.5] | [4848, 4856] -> -0.48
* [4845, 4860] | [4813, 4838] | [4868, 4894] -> 0.37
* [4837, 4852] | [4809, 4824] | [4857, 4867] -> -0.98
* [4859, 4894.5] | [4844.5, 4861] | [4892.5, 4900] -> 3.20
